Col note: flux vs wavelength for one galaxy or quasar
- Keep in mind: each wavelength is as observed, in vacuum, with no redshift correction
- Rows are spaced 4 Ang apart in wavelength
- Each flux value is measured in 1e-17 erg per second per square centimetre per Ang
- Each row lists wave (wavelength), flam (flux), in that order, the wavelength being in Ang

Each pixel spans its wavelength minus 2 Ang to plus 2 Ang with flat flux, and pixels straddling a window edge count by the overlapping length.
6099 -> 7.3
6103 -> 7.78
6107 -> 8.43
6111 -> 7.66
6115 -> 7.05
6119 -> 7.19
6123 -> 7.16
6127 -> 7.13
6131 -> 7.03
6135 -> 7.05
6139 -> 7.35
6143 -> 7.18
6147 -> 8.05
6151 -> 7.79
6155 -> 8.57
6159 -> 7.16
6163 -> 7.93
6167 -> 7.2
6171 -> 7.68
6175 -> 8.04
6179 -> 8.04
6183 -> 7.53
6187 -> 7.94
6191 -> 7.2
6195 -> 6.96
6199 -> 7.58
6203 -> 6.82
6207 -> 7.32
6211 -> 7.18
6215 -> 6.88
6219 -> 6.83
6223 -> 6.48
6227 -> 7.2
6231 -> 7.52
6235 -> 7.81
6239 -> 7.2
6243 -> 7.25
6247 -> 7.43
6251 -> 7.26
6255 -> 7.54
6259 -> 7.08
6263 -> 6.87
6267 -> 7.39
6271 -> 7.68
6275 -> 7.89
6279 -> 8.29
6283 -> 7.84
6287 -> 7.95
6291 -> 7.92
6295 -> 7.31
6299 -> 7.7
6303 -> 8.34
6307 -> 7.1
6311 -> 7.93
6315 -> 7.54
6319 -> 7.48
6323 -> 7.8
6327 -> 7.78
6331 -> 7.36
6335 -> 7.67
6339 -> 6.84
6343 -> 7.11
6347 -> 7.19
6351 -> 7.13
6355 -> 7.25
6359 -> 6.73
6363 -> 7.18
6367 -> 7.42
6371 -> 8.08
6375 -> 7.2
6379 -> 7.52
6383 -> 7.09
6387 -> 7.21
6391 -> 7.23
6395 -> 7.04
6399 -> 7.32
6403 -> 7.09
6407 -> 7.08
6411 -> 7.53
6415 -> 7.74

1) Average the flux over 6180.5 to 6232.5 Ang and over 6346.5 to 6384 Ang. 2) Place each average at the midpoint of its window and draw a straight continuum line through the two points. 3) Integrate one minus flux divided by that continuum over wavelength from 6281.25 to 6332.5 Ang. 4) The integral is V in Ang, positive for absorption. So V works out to -3.2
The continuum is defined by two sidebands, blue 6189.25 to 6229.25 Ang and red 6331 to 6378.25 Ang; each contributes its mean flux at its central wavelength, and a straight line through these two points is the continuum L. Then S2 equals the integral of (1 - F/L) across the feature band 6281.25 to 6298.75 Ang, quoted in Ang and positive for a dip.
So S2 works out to -1.42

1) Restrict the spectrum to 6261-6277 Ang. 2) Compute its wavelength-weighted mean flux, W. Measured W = 7.46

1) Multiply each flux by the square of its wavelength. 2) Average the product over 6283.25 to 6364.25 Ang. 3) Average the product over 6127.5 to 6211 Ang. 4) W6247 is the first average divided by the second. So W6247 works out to 1.0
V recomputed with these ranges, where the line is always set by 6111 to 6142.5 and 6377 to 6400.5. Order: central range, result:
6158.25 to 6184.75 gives -1.8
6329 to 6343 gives -0.1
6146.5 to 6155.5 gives -1.1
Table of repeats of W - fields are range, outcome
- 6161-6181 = 7.78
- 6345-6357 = 7.19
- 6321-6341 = 7.49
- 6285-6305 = 7.84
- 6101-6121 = 7.62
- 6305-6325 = 7.57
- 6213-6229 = 6.85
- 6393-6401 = 7.18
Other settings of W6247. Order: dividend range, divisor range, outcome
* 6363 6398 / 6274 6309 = 0.97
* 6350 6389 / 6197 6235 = 1.07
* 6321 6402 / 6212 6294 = 1.02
